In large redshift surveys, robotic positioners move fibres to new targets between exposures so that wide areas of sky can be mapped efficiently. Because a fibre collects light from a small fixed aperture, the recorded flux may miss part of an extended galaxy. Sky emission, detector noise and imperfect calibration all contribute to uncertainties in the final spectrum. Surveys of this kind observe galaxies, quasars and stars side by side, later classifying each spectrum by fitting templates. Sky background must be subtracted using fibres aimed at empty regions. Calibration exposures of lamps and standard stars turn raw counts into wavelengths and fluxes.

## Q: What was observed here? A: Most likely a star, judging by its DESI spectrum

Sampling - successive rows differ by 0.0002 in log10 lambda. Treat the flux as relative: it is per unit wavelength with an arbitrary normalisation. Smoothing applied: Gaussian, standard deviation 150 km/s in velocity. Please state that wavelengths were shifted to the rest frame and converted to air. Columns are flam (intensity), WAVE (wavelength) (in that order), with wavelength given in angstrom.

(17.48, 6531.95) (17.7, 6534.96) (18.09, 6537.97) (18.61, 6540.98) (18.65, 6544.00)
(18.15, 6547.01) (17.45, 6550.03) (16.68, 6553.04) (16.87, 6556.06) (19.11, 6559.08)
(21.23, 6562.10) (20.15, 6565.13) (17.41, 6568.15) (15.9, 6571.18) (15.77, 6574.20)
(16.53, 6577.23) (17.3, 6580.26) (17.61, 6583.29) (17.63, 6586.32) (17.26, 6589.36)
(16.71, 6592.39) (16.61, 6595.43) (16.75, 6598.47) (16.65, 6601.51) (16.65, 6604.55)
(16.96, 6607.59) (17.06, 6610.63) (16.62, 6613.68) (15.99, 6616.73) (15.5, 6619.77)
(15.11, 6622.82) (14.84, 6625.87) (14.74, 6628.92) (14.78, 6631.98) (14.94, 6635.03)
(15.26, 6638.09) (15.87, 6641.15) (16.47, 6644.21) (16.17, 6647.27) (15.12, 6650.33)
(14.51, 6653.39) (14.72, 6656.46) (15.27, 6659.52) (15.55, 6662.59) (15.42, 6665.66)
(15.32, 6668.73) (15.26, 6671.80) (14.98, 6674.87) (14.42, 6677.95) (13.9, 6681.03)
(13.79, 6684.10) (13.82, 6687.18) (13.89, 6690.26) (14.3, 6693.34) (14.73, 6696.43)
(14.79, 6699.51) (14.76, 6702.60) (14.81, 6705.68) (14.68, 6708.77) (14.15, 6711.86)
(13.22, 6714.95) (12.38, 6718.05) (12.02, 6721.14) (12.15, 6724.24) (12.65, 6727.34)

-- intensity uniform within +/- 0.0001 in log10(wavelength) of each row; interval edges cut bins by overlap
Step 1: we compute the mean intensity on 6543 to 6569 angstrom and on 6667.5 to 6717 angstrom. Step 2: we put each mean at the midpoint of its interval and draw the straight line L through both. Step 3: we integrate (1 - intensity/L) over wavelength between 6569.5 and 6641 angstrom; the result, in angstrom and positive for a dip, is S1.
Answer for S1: 3.2 angstrom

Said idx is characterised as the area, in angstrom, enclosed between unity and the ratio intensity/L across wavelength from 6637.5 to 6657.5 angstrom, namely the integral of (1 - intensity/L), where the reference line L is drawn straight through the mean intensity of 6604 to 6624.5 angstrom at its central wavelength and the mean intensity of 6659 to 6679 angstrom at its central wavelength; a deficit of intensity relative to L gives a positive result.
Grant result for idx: 0.2 angstrom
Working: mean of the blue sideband 16.2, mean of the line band 15.5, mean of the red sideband 15.2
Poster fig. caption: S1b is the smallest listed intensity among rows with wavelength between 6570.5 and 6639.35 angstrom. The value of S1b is 14.74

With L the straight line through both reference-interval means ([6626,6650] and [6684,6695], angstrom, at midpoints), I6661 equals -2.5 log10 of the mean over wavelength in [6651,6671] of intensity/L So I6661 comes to -0.03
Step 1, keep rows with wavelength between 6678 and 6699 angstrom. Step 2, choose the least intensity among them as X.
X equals 13.79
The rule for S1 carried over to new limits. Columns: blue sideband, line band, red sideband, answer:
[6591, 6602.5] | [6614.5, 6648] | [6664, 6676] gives 1.20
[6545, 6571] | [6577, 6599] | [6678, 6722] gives 0.33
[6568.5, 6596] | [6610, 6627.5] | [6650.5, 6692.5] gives 0.20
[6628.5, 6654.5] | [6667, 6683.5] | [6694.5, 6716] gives 0.18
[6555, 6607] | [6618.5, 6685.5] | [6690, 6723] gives 1.57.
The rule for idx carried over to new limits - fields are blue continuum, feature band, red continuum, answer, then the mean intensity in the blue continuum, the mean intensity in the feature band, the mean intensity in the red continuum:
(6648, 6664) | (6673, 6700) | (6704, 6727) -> -0.2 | 15.1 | 14.3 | 13.3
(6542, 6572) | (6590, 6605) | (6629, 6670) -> 0.2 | 18.2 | 16.7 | 15.3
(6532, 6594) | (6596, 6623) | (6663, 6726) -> 0.1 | 17.7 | 16.4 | 14.2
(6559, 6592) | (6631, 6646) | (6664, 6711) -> 0.4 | 17.7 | 15.5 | 14.6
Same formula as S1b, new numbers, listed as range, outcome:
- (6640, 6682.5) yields 13.9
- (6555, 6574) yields 15.9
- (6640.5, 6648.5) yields 15.87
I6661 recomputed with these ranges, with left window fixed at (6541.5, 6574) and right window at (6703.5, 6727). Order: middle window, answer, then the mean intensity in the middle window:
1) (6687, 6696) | 0.00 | 14.1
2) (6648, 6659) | 0.02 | 14.9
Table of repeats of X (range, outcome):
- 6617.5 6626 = 14.84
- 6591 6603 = 16.61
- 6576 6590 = 16.53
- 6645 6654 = 14.51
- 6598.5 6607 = 16.65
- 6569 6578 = 15.77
